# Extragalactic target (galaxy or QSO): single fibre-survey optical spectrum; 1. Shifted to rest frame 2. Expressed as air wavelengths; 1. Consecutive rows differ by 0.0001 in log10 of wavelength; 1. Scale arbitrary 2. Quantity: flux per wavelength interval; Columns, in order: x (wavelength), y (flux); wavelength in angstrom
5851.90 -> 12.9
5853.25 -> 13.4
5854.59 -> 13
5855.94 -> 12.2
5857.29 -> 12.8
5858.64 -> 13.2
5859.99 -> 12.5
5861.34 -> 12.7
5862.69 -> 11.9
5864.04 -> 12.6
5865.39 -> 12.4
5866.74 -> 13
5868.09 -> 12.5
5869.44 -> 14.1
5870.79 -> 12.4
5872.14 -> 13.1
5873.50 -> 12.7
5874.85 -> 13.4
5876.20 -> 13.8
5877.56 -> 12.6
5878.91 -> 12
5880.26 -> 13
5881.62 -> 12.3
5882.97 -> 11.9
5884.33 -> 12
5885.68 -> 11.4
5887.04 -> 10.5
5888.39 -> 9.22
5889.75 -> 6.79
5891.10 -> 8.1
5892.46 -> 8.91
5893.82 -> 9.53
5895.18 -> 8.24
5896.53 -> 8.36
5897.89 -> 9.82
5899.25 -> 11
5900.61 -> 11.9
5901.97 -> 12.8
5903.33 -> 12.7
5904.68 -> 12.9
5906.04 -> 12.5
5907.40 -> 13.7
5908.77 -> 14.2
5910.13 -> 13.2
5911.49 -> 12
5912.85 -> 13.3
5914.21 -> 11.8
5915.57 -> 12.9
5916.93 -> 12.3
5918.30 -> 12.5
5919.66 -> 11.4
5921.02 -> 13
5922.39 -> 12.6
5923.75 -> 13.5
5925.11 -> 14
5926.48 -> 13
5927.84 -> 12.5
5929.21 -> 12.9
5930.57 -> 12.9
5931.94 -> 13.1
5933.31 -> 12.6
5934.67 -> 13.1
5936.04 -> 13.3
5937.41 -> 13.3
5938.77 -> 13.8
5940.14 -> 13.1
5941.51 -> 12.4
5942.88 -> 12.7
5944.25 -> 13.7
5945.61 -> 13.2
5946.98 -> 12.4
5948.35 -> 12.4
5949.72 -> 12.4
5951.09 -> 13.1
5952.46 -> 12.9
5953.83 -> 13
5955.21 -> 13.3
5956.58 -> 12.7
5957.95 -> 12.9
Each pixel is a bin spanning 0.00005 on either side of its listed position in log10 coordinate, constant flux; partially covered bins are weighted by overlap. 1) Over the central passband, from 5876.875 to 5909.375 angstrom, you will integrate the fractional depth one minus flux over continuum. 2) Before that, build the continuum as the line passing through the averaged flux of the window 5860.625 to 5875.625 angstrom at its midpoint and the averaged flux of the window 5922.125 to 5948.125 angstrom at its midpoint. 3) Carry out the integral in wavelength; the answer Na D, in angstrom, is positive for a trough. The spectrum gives 4.6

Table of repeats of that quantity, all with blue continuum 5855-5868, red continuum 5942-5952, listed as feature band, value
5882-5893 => 2.4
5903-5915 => -0.2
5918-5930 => -0.1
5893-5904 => 1.9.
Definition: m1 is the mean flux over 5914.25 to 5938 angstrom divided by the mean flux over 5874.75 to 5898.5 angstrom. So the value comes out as 1.2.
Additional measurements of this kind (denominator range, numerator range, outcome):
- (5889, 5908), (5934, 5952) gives 1.24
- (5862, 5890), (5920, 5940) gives 1.08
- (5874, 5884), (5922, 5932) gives 1.03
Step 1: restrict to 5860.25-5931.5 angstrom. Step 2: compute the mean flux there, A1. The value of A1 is 12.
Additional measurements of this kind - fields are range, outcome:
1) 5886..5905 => 10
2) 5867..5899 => 11.2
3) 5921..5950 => 13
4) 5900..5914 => 12.9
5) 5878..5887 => 12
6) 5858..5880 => 12.8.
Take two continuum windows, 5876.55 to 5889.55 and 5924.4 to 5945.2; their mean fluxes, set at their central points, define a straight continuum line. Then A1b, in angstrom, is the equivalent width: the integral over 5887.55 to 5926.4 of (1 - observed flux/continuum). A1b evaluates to 2.3 angstrom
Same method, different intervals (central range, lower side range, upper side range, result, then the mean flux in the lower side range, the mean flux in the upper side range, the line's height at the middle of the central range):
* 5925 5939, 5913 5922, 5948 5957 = -0.6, 12.4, 12.8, 12.6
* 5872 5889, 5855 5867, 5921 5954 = 0.7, 12.6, 13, 12.7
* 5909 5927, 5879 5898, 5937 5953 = -1.9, 10.1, 13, 11.6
